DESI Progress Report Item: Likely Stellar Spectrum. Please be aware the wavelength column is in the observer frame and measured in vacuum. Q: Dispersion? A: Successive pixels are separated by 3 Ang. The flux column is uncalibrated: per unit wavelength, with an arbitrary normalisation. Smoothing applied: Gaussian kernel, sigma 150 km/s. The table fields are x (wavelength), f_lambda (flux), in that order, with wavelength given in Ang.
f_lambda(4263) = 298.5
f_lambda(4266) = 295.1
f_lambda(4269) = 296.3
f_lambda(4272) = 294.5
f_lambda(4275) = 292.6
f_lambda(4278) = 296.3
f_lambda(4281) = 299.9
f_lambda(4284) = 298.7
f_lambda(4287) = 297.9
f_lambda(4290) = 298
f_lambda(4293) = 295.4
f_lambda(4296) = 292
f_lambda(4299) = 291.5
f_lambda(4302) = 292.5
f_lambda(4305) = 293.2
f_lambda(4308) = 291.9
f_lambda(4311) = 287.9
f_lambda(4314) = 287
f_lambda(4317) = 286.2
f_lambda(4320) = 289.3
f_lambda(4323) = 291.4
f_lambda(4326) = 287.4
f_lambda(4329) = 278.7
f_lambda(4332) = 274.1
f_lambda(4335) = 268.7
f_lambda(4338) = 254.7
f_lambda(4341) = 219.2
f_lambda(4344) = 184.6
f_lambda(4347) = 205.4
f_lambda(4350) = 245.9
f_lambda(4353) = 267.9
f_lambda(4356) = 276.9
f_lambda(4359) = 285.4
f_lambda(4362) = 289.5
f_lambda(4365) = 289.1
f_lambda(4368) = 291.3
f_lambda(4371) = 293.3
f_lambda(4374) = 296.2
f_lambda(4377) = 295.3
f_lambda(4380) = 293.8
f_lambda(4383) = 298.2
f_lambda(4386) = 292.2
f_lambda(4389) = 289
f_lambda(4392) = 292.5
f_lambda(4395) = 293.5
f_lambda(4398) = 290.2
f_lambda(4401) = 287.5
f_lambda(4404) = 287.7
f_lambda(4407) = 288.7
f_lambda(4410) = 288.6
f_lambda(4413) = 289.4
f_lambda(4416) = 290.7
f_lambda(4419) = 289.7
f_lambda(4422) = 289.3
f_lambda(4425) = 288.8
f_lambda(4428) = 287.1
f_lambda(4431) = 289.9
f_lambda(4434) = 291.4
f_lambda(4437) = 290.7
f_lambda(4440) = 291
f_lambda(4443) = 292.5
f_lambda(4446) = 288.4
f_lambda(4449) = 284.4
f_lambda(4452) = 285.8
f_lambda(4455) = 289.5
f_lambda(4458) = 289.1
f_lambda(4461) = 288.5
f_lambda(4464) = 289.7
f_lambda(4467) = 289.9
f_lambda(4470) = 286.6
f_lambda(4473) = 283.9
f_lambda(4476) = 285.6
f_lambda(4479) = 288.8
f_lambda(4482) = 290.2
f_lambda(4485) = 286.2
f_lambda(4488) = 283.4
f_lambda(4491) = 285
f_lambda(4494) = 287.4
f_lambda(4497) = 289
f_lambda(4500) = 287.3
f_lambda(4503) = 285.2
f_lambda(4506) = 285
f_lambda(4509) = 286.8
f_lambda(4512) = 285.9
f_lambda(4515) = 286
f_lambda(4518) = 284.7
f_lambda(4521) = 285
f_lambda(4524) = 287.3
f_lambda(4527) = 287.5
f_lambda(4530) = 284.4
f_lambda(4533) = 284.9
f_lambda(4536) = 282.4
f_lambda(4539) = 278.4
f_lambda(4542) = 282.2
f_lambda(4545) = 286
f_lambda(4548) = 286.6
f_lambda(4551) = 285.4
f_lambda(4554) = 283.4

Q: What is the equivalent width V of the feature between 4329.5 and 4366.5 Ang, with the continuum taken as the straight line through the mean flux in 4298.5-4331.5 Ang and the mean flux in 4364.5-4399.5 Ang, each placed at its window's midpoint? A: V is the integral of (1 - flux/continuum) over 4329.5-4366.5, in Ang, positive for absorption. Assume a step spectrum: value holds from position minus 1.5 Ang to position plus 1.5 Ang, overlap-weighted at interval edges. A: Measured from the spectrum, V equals 4.44 Ang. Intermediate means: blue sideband 288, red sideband 293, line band 256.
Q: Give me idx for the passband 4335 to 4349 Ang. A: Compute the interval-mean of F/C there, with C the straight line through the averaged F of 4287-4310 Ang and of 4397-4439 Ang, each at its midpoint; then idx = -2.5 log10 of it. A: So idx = 0.294 mag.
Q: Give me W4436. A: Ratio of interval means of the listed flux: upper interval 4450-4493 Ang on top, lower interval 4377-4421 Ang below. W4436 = 1.0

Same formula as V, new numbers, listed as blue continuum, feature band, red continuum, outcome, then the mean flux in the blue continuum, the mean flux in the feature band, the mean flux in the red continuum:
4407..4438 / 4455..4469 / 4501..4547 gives -0.1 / 290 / 289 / 285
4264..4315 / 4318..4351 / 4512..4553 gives 4.2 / 294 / 255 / 285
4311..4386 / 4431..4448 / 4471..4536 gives -0.6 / 274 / 291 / 286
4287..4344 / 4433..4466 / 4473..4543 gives -0.6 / 280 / 289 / 286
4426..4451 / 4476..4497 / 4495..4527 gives 0.0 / 289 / 287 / 286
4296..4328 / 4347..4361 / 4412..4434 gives 1.3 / 290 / 263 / 289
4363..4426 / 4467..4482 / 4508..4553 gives 0.0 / 291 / 287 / 285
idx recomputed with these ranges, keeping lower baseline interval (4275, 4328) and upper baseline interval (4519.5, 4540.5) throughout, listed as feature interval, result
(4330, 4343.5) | 0.166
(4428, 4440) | -0.009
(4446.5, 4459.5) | -0.001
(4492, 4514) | -0.005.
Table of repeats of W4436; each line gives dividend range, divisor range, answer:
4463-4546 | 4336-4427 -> 1.03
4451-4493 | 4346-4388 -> 1.02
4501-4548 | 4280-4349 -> 1.03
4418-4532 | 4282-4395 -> 1.03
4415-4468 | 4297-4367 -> 1.07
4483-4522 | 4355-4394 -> 0.98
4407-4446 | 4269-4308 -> 0.98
